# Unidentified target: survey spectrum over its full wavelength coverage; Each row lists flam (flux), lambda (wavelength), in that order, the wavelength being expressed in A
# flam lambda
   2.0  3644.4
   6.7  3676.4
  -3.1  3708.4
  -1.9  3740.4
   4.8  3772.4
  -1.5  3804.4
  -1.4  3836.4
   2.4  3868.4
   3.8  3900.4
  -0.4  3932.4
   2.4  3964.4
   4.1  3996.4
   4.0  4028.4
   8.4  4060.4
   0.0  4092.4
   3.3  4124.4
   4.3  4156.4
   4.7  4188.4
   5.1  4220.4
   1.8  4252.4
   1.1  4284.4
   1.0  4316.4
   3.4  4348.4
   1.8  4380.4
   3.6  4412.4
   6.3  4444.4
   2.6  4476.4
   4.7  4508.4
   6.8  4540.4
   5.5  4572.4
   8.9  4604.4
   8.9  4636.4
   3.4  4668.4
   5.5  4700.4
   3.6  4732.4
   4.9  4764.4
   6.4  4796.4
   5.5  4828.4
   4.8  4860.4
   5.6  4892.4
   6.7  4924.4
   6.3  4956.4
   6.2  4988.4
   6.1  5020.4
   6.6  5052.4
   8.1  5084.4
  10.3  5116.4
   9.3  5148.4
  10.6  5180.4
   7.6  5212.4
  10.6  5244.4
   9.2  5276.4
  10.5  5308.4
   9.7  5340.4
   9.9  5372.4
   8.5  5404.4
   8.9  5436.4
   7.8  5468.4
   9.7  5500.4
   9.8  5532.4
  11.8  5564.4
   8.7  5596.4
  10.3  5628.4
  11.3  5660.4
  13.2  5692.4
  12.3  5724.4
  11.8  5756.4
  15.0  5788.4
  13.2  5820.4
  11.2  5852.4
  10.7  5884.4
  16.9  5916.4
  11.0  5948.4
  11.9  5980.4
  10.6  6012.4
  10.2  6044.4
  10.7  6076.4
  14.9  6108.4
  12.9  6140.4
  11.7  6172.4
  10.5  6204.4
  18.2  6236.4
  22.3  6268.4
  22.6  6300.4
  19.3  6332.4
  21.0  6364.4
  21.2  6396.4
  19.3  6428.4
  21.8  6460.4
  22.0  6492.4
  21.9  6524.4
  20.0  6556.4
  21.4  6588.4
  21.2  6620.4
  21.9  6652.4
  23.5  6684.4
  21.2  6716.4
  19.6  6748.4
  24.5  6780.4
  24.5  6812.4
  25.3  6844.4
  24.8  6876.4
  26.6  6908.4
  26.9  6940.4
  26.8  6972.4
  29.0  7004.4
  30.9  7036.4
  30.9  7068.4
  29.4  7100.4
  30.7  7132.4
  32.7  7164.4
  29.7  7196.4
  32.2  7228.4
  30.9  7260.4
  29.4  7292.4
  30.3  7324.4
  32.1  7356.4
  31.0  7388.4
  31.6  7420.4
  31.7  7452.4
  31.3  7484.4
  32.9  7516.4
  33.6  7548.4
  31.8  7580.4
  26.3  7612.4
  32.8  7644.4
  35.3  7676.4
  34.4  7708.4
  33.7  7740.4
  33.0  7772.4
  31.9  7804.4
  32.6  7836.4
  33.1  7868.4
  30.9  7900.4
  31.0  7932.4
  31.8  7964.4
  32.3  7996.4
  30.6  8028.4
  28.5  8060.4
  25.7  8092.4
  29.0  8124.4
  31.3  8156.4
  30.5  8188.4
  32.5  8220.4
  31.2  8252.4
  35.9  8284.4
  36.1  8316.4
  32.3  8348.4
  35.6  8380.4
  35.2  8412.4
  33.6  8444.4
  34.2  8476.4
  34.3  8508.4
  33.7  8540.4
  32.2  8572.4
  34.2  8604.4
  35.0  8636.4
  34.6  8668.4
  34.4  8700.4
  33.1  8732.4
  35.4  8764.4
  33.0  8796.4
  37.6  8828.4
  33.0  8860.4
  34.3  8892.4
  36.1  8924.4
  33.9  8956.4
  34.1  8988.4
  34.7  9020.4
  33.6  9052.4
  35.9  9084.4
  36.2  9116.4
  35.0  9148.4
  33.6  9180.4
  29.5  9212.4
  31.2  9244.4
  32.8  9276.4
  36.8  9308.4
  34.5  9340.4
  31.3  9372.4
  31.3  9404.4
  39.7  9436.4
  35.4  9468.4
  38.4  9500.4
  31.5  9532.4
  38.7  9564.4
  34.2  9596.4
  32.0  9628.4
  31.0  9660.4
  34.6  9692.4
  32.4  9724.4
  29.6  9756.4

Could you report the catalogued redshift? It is 0.565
